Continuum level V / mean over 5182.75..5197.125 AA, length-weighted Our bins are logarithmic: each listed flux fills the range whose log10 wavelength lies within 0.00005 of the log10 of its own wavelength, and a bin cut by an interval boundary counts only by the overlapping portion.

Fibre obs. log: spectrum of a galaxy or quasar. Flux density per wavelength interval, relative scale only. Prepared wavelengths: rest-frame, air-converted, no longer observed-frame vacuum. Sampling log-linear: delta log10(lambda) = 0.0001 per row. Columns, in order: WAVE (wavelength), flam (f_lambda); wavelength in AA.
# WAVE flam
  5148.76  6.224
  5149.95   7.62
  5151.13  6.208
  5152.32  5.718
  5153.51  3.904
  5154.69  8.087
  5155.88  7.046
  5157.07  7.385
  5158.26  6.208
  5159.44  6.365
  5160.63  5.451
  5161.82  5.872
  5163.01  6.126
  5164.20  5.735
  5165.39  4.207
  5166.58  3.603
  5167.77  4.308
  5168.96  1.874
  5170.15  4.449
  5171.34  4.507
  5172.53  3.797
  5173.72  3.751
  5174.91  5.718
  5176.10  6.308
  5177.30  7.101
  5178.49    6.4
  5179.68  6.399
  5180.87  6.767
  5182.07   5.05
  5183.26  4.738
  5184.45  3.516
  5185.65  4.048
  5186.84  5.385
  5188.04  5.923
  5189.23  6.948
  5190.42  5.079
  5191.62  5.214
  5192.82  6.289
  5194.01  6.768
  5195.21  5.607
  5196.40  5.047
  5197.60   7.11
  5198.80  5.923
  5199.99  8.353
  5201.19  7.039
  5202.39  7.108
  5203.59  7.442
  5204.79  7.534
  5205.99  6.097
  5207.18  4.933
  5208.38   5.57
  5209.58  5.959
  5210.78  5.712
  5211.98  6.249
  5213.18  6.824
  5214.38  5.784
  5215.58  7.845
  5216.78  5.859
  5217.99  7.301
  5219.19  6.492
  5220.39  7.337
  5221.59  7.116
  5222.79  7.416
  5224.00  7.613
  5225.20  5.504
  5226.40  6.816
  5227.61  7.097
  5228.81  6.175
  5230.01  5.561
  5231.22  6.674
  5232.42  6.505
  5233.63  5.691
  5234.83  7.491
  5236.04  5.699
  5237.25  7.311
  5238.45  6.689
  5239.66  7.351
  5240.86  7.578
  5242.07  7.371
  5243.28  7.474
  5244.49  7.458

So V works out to 5.4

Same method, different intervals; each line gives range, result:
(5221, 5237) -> 6.58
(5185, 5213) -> 6.15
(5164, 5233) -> 5.93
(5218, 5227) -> 6.93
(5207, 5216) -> 6.13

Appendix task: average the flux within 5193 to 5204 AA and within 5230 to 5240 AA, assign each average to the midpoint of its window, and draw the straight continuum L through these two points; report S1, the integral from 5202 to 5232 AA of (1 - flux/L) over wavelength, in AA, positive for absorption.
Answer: 0.3 AA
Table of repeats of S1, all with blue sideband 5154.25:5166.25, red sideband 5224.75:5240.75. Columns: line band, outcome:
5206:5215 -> 0.8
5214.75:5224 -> -0.8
